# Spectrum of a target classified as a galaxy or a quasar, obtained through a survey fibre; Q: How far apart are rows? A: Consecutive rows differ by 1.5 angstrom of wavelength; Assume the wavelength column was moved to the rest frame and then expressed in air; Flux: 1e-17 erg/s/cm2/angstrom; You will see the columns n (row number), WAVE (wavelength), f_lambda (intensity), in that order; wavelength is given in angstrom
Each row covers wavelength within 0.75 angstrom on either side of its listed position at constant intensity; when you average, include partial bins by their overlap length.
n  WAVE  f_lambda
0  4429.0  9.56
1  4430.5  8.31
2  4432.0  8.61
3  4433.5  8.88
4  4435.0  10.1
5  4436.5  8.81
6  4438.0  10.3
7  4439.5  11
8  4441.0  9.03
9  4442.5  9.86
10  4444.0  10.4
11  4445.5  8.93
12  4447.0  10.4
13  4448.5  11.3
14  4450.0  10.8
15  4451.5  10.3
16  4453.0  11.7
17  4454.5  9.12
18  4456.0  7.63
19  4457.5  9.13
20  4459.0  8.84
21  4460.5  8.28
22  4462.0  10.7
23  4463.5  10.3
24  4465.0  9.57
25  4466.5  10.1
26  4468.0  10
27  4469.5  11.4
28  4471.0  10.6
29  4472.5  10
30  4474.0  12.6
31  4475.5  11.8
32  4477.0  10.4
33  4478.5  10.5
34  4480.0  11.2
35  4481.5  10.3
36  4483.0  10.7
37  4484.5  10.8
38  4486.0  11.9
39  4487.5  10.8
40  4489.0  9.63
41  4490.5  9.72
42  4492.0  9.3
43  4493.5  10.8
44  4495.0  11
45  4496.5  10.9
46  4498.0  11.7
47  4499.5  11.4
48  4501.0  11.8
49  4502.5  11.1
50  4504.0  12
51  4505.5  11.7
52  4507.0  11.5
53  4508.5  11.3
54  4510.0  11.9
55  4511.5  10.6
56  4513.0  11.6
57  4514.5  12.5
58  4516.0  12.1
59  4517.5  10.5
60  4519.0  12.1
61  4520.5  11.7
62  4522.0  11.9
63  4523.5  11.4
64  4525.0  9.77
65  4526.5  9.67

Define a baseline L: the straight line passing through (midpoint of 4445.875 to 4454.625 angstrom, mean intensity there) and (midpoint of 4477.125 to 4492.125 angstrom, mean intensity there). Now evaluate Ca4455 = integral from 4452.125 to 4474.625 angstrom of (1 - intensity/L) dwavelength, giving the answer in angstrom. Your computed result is 1.30 angstrom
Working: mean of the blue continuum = 10.6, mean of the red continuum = 10.5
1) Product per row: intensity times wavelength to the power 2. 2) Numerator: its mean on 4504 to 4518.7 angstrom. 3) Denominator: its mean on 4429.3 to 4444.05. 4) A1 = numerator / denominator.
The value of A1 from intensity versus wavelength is 1.26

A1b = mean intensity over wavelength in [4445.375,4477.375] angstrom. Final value 10.2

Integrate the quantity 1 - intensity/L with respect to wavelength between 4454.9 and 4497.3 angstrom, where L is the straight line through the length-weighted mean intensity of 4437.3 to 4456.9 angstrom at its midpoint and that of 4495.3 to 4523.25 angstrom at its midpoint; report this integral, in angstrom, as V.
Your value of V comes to 1.8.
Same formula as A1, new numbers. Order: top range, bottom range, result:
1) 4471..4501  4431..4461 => 1.14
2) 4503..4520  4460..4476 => 1.13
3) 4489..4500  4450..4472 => 1.09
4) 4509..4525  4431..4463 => 1.23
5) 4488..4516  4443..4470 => 1.15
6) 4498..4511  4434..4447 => 1.21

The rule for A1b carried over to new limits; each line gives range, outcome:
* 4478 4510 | 11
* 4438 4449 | 10.1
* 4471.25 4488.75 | 10.9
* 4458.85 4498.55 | 10.5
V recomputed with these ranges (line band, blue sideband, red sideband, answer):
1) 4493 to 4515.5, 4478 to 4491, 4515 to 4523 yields -0.47 angstrom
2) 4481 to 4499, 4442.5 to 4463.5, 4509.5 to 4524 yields 0.38 angstrom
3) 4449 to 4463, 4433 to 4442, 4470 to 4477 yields 1.06 angstrom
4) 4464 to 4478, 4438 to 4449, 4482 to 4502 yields -0.27 angstrom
